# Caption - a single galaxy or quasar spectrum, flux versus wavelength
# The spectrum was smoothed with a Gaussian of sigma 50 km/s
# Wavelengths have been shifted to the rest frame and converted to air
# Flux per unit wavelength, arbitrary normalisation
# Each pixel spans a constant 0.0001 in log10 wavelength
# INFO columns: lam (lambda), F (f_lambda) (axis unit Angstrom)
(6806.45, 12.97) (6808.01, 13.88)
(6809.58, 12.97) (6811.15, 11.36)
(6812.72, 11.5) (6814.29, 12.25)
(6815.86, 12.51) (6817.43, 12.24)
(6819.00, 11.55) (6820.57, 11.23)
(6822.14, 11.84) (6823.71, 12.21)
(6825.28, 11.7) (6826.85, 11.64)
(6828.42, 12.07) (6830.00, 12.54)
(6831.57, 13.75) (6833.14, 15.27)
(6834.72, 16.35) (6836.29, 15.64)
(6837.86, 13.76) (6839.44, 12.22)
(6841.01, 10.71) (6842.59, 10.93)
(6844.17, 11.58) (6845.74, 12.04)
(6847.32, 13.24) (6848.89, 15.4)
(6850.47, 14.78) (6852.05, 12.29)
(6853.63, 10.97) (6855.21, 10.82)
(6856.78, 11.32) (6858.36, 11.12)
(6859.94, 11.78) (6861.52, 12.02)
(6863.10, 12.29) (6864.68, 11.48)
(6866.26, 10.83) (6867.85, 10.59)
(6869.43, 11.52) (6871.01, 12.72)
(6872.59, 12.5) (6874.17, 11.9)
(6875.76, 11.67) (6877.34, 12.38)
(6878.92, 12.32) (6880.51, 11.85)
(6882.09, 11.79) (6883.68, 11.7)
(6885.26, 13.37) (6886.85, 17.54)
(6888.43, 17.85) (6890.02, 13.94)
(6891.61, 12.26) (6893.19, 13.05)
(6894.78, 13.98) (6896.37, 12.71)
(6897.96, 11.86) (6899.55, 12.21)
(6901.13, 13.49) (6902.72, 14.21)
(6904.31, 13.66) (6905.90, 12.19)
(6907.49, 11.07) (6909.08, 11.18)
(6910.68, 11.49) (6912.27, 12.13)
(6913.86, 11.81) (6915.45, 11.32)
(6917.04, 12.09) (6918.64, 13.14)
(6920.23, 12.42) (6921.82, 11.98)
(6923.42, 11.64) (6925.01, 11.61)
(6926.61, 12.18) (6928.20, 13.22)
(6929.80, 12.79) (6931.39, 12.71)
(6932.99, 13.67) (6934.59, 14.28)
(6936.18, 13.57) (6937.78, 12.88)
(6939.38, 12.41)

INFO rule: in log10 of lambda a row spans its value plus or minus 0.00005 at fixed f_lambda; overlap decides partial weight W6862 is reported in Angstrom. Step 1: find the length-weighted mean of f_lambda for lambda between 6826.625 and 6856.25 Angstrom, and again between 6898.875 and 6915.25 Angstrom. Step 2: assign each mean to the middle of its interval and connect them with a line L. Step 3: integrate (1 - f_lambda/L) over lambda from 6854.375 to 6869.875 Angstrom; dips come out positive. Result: 1.7 Angstrom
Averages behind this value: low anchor 13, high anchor 12.3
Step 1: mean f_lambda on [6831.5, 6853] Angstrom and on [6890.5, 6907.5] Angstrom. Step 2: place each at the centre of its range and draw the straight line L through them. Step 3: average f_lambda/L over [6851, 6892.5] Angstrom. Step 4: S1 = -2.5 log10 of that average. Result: 0.07 mag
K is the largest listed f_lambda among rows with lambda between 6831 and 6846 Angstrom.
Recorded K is 16.35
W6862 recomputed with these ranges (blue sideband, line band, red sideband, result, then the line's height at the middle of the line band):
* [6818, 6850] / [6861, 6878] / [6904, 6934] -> 1.0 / 12.6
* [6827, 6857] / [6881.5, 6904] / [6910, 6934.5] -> -1.8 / 12.6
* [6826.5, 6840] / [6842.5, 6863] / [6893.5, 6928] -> 1.8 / 13.4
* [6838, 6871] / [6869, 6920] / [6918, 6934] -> -1.8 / 12.3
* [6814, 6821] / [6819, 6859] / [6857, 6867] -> -2.8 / 11.8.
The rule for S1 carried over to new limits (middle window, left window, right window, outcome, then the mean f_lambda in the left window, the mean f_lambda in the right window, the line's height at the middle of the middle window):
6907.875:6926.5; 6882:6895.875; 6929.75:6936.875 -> 0.153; 14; 13.5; 13.7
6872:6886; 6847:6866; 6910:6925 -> -0.001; 12.2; 12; 12.1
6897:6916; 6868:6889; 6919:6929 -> 0.022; 12.9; 12.2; 12.5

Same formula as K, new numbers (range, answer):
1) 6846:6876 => 15.4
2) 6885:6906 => 17.85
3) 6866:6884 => 12.72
